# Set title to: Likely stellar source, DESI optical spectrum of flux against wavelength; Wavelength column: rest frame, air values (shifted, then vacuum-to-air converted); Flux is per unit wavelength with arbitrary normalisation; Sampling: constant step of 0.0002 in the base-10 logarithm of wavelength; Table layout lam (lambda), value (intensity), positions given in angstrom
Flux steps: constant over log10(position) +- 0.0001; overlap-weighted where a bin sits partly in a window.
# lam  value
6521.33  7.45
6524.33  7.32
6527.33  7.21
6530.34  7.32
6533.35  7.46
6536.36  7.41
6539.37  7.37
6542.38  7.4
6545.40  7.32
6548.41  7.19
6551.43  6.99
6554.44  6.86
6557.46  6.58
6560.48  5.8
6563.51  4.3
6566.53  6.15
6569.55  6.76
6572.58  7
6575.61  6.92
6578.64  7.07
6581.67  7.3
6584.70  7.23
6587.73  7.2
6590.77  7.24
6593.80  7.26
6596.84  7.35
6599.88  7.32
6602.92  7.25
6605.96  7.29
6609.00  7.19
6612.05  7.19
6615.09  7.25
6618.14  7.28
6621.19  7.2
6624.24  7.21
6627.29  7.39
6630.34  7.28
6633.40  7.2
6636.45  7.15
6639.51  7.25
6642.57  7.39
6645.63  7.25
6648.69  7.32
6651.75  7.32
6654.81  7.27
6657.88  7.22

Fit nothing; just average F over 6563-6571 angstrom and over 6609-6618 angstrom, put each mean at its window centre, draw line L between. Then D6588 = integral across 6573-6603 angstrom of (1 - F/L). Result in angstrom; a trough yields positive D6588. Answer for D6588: -3.3 angstrom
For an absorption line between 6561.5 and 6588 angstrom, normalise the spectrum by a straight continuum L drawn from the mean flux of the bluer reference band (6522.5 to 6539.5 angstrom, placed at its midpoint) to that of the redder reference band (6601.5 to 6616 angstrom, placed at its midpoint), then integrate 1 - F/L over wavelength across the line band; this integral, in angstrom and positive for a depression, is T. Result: 2.42 angstrom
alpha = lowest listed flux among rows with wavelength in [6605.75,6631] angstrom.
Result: 7.19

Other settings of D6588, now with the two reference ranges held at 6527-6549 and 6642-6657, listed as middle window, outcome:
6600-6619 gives 0.2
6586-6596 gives 0.1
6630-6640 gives 0.1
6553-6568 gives 2.9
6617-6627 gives 0.1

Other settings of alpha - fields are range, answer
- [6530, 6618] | 4.3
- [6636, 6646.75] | 7.15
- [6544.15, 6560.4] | 6.58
